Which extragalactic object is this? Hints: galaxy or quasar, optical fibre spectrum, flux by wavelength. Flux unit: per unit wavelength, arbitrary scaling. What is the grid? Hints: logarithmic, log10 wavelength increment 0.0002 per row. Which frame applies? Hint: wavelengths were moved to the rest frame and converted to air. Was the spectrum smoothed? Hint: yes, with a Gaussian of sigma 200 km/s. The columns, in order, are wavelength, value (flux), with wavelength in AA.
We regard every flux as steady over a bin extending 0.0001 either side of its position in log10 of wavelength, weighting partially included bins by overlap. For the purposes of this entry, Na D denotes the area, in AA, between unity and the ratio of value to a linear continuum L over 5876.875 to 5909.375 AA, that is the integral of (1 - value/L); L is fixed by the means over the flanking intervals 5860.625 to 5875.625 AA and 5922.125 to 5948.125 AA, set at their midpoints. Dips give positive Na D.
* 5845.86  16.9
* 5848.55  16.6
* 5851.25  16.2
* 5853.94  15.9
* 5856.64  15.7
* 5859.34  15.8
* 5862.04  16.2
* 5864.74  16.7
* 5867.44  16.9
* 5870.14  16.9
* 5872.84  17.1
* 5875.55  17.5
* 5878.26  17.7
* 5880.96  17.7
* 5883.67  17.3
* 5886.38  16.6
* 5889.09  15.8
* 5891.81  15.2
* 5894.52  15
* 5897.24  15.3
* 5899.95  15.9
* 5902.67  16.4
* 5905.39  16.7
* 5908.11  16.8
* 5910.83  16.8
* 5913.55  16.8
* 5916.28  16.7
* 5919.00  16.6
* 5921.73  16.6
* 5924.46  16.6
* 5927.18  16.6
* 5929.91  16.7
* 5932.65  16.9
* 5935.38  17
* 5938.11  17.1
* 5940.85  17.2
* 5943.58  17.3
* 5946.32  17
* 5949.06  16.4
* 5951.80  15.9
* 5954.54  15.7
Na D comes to 1.0 AA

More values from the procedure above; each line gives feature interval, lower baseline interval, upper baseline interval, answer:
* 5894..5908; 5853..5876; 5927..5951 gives 0.59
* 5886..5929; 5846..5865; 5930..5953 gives 0.80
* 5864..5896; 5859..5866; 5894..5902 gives -1.56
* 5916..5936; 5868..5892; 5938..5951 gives 0.28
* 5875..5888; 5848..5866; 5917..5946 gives -0.75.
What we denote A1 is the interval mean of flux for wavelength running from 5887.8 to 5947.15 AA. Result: 16.5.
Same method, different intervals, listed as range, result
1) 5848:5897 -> 16.5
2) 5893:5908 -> 15.9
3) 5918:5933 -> 16.6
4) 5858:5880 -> 16.9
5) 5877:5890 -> 17.1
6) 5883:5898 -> 15.8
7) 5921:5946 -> 16.9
